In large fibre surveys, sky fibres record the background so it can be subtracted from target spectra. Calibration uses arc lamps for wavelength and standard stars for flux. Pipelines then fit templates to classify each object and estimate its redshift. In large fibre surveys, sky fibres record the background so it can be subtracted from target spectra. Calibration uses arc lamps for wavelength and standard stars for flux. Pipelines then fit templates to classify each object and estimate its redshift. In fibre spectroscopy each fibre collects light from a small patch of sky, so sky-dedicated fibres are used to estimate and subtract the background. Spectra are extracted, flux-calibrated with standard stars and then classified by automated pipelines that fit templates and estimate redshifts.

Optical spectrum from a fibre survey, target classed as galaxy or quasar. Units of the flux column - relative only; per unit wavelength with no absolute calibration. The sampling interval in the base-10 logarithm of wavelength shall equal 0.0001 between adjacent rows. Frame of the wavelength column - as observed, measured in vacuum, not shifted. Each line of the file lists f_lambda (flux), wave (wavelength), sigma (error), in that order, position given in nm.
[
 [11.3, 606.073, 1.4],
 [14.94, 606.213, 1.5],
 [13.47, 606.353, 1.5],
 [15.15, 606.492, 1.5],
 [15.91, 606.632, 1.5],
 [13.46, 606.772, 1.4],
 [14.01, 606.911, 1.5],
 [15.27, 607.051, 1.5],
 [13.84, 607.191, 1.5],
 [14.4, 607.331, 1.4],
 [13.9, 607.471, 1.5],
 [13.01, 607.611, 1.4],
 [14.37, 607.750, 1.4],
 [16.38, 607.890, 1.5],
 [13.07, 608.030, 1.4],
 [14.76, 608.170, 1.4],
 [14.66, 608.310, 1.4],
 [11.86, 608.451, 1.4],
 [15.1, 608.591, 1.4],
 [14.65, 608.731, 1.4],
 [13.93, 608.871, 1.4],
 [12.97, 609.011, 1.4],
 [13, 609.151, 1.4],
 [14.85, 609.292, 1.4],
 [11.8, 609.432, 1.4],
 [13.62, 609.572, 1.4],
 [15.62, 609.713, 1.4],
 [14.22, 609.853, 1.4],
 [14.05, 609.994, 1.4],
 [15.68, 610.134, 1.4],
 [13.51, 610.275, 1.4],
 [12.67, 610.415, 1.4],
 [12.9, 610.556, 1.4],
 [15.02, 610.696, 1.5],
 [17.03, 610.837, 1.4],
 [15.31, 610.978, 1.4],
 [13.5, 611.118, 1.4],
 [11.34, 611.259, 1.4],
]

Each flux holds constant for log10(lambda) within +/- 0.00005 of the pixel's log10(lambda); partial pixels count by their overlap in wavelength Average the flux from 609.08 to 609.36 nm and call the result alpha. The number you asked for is 13.9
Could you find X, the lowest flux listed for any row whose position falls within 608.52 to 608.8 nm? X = 14.65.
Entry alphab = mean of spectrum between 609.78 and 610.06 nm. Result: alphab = 14.1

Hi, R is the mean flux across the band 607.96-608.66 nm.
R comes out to 13.9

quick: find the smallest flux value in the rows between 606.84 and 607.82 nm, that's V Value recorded 13.01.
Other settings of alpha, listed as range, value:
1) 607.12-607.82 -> 13.9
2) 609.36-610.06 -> 13.9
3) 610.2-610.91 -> 14.2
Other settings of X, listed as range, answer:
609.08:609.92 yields 11.8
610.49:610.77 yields 12.9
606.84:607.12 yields 14.01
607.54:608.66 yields 11.86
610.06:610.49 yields 12.67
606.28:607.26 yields 13.46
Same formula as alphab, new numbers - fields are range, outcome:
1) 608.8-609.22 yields 13.3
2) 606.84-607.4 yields 14.4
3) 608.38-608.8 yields 13.8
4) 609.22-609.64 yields 13.4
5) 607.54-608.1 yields 14.2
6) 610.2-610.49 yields 13.1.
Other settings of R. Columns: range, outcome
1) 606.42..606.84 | 14.8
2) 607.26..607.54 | 14.1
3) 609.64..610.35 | 14.6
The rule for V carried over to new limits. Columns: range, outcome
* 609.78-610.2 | 14.05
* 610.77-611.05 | 15.31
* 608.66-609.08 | 12.97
